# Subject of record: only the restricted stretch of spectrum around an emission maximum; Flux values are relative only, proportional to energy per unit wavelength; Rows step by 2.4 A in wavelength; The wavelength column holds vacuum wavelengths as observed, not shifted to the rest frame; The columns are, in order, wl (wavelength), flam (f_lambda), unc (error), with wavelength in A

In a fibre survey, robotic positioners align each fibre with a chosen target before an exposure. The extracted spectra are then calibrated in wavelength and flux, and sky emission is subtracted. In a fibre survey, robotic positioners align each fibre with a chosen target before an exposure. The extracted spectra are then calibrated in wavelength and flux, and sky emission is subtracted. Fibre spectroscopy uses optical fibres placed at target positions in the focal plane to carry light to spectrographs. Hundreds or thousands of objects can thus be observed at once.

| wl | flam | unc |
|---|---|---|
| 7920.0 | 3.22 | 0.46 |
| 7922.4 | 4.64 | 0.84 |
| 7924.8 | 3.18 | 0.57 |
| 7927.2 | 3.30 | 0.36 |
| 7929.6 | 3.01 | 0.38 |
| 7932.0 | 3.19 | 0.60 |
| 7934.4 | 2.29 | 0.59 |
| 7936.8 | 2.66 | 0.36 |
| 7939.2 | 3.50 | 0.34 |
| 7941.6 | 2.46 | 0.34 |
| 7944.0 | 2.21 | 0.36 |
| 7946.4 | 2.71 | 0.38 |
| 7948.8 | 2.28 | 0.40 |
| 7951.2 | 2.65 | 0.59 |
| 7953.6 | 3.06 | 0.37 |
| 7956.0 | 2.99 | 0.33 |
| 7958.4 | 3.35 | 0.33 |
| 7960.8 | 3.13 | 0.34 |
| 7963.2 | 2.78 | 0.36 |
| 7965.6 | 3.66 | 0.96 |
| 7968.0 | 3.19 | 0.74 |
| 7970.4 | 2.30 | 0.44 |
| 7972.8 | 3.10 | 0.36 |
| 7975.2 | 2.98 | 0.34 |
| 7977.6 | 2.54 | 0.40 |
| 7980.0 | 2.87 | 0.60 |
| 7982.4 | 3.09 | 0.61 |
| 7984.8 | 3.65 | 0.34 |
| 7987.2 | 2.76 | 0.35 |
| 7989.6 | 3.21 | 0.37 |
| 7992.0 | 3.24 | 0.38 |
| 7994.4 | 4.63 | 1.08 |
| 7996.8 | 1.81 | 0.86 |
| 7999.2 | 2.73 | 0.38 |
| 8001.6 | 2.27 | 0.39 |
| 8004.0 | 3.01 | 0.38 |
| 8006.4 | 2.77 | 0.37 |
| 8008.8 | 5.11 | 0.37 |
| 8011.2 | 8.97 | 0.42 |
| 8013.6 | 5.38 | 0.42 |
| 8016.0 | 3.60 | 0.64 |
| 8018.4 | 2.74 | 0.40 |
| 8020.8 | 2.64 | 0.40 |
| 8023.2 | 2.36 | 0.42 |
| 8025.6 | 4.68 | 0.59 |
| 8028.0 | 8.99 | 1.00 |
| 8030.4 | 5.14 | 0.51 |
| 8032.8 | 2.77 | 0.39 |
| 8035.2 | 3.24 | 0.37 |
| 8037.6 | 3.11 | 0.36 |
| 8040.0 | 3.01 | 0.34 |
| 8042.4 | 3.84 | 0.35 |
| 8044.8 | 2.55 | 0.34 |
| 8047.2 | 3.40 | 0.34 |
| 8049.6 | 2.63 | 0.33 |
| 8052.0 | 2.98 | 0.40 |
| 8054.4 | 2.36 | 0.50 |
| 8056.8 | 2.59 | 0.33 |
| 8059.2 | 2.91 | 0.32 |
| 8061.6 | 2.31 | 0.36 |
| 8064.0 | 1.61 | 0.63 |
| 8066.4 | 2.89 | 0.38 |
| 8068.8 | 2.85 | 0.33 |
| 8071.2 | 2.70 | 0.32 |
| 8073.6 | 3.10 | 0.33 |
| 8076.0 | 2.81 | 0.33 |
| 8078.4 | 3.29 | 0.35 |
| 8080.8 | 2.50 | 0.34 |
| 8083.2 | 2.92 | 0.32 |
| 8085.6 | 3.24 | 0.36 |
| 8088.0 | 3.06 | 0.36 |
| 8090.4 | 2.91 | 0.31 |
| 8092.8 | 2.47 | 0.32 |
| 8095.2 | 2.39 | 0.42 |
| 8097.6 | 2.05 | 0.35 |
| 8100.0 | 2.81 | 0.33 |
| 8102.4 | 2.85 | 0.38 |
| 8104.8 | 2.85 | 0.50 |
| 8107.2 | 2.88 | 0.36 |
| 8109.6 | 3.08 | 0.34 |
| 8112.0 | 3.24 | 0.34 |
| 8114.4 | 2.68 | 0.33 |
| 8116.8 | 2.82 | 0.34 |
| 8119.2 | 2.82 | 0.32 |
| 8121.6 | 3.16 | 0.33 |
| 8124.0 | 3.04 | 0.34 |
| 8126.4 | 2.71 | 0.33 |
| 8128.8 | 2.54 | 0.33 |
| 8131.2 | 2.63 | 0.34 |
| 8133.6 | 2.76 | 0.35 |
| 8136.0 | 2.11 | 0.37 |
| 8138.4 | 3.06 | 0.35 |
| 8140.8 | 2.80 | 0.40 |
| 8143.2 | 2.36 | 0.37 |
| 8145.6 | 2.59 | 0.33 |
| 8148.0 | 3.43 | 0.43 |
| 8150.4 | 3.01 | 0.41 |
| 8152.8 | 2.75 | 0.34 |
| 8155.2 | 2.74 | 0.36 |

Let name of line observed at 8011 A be [S II] 6716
